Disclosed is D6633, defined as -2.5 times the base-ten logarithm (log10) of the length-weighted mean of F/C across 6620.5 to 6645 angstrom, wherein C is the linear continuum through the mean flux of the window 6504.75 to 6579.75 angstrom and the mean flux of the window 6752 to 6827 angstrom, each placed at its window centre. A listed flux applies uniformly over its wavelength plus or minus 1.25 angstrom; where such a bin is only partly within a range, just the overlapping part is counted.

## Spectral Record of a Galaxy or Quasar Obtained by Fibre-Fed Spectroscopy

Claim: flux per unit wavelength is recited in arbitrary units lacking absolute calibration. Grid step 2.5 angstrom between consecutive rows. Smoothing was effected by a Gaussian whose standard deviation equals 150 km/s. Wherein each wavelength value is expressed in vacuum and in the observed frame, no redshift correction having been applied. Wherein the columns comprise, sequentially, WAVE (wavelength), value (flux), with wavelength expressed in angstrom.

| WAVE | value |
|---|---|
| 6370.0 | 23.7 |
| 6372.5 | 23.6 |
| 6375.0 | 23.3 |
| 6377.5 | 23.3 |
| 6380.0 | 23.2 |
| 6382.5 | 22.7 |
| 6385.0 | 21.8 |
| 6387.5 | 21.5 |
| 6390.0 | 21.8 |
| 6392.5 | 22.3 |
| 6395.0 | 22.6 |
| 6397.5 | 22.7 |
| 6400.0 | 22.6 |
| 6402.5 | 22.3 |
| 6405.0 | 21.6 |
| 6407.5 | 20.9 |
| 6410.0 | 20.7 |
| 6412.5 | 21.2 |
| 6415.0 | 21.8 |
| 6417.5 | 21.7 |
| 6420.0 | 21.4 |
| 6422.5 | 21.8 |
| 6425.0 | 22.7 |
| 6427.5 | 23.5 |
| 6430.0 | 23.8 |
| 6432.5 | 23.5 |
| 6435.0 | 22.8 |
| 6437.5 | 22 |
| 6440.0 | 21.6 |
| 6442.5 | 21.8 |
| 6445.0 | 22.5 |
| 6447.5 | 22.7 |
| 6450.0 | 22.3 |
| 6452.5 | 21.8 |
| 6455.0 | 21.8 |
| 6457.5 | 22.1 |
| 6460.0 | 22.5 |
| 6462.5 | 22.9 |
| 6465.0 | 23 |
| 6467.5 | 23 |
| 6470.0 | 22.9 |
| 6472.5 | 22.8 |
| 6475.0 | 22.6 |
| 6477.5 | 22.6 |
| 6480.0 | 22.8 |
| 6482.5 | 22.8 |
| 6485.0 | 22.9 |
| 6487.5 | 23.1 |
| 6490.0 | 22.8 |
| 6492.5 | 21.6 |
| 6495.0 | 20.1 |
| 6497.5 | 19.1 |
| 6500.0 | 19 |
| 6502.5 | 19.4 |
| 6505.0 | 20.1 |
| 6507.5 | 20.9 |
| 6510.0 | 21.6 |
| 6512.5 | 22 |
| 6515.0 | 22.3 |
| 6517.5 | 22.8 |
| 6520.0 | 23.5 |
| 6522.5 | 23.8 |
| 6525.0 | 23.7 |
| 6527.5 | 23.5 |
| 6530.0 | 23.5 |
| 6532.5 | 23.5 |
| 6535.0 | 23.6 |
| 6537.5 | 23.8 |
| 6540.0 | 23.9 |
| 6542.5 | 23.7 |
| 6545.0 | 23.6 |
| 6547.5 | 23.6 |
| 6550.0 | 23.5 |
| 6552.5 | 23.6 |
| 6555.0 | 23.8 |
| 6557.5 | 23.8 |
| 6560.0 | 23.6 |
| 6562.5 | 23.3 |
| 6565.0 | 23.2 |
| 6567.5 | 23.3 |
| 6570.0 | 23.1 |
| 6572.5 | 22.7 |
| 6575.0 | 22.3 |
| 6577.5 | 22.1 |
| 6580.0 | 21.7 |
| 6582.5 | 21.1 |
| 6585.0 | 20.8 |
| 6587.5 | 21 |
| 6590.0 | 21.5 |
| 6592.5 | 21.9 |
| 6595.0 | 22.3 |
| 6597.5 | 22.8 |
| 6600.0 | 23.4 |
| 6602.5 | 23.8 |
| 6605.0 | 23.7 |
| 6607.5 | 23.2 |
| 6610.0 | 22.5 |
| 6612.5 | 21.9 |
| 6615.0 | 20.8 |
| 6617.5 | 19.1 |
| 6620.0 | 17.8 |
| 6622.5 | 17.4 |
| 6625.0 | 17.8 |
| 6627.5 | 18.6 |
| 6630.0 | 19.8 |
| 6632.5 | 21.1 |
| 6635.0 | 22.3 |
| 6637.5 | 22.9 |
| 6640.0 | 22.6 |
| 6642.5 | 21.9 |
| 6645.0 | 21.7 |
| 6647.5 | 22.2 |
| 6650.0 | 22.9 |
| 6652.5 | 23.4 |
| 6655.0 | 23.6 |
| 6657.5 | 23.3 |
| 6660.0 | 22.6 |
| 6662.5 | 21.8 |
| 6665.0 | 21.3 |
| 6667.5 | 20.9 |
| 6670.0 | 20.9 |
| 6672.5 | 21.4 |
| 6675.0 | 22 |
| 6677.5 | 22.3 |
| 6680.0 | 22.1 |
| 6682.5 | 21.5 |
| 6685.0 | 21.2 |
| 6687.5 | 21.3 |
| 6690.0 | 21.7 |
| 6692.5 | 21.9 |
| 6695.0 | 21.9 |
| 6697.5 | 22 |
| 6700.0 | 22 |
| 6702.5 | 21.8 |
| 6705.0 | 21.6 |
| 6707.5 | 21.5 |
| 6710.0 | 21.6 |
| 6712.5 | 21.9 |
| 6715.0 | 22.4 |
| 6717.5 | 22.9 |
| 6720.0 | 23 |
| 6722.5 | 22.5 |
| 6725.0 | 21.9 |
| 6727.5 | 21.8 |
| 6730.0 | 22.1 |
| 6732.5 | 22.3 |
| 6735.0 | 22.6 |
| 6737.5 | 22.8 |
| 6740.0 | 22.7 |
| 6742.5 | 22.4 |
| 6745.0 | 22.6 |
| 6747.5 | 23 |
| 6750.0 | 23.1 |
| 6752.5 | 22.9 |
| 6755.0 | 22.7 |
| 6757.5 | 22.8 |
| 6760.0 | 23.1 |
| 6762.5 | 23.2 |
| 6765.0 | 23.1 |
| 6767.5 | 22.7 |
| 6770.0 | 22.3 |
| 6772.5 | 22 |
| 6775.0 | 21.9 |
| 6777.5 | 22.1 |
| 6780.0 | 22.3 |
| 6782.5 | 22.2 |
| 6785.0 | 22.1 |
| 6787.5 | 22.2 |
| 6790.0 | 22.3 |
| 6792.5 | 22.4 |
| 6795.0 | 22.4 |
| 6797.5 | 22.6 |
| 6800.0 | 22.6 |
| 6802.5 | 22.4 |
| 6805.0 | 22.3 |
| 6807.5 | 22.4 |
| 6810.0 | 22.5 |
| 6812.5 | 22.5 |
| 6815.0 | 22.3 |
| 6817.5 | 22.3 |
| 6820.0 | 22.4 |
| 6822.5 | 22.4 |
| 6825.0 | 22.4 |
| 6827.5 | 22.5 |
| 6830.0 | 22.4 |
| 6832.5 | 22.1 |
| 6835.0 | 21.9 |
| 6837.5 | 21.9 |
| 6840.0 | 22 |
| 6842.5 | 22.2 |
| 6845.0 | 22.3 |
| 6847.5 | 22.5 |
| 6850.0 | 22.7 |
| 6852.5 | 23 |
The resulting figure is 0.12 mag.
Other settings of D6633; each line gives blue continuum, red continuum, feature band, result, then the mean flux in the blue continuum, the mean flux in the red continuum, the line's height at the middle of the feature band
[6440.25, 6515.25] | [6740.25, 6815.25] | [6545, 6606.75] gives -0.032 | 21.9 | 22.5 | 22.1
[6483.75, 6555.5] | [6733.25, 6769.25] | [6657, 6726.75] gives 0.041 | 22.5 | 22.8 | 22.7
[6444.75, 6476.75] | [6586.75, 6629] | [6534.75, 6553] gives -0.092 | 22.5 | 21.1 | 21.7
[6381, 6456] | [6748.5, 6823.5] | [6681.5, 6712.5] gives 0.036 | 22.1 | 22.5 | 22.4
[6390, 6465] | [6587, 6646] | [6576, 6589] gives 0.006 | 22.2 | 21.3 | 21.5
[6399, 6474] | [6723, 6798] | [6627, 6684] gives 0.025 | 22.3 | 22.5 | 22.4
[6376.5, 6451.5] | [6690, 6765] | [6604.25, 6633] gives 0.107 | 22.2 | 22.4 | 22.3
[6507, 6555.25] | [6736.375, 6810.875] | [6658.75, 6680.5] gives 0.056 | 23.2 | 22.5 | 22.8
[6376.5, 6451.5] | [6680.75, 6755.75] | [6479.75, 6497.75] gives 0.011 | 22.2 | 22.2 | 22.2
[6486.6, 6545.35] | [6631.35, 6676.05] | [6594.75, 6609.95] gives -0.048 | 22.3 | 22.2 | 22.2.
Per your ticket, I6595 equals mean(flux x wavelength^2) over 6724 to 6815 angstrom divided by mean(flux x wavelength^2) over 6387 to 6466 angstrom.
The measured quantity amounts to 1.1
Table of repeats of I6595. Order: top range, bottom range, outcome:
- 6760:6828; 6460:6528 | 1.11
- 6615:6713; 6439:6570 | 1.00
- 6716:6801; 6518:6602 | 1.04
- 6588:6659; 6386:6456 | 1.04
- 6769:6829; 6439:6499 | 1.11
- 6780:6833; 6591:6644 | 1.11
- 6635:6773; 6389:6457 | 1.09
